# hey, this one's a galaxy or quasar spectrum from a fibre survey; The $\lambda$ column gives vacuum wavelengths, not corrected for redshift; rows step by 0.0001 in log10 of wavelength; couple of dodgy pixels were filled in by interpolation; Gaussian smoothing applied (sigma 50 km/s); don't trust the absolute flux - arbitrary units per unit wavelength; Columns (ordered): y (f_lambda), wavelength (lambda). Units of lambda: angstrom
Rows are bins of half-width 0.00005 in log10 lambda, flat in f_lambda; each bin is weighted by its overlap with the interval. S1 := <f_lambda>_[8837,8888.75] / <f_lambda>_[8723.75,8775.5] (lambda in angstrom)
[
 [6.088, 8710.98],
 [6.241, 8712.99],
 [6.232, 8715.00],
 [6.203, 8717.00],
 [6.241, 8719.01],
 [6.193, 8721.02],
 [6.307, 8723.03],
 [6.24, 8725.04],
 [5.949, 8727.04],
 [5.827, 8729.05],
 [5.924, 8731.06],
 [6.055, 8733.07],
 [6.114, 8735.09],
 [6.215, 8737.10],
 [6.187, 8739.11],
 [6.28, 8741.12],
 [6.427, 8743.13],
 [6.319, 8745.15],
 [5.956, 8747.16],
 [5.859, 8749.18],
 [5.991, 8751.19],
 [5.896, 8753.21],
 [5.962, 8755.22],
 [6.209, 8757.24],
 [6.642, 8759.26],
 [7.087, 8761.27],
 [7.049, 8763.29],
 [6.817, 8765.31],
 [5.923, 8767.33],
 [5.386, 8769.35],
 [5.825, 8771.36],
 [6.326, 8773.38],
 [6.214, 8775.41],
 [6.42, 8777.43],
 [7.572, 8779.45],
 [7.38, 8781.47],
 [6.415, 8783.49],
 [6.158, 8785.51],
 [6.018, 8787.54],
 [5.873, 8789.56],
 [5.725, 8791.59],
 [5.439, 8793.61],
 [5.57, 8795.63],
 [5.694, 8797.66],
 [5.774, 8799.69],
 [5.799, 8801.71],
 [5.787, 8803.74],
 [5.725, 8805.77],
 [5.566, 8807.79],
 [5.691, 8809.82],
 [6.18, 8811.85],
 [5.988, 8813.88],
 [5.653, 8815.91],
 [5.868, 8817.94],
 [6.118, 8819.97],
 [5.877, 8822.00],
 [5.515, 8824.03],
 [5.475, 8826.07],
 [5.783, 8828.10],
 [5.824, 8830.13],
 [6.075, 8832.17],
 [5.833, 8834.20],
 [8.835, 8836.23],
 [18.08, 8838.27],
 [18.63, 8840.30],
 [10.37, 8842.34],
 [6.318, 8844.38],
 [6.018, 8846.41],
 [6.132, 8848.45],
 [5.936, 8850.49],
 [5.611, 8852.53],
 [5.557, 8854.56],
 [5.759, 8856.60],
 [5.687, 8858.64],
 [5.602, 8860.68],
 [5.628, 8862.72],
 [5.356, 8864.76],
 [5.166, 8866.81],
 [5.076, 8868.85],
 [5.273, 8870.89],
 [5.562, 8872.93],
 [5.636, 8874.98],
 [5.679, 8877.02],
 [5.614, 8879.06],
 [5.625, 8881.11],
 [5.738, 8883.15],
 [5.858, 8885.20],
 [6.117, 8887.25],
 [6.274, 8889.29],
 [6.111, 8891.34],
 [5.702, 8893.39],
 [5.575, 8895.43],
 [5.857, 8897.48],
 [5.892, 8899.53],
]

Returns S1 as 1.11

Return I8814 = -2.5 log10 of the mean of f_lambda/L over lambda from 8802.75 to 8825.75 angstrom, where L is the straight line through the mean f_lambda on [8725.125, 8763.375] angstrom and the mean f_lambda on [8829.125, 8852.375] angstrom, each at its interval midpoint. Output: 0.36 mag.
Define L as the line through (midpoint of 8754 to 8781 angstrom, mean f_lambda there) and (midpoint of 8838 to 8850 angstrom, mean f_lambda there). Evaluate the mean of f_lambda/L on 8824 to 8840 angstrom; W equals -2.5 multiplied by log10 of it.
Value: 0.17 mag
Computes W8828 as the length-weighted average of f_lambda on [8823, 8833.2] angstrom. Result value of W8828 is 5.73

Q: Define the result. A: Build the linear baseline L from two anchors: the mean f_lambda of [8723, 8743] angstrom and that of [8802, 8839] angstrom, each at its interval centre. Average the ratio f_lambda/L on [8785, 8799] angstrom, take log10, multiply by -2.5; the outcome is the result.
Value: 0.12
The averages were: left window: 6.12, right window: 6.55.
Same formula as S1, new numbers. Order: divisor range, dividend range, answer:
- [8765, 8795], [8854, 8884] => 0.89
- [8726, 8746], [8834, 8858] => 1.41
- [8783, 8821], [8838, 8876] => 1.20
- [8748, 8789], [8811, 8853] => 1.18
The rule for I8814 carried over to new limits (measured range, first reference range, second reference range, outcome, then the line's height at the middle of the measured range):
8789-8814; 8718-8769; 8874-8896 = 0.06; 6.05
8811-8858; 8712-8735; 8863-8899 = -0.25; 5.8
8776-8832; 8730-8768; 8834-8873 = 0.15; 6.86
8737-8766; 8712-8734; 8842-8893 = -0.04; 6.07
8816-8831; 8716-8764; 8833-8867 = 0.26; 7.36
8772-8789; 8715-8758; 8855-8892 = -0.10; 5.96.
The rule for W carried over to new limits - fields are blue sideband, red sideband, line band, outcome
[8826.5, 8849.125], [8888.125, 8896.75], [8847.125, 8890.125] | 0.251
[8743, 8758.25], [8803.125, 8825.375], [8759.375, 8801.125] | -0.053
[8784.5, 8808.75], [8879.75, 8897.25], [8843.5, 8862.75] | -0.001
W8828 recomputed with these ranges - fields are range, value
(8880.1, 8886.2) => 5.74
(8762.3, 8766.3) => 6.93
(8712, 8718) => 6.23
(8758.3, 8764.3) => 6.93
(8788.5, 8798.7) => 5.66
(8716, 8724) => 6.23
